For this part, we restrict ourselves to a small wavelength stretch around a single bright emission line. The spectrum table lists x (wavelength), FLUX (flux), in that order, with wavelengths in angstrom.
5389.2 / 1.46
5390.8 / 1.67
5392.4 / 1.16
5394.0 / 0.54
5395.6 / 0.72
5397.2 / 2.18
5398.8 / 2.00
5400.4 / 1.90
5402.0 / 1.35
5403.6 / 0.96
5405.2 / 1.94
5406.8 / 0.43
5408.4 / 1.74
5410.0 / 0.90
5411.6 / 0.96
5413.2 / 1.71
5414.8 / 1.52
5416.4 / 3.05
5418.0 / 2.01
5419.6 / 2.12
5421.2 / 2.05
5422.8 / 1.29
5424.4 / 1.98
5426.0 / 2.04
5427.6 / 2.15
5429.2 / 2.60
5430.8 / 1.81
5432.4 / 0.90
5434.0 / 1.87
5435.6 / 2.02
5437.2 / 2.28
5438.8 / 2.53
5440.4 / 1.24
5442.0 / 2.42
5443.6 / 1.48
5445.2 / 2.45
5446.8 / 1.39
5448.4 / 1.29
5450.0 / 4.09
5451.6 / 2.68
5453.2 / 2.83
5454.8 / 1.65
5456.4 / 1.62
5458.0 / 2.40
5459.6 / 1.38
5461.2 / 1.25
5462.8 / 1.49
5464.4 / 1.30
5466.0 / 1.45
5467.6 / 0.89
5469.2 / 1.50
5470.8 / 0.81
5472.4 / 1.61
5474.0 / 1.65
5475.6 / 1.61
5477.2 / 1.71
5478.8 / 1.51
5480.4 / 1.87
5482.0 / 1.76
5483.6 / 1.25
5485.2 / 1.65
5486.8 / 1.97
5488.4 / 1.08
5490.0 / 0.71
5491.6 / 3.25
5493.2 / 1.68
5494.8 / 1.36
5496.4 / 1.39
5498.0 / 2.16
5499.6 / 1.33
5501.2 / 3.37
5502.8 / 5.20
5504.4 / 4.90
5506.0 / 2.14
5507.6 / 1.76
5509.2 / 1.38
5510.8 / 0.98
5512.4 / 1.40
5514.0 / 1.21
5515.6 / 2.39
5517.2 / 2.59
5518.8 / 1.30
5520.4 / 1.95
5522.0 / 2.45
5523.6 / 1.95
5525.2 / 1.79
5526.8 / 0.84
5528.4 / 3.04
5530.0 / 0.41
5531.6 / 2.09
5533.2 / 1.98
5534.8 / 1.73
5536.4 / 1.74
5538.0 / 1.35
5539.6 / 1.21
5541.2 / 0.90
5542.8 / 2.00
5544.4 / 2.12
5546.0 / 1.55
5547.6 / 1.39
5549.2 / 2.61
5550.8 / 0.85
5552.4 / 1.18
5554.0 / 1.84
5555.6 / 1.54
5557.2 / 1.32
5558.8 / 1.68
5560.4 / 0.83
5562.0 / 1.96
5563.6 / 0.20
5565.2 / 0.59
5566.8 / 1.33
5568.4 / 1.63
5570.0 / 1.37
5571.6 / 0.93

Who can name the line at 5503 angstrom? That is [O III]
